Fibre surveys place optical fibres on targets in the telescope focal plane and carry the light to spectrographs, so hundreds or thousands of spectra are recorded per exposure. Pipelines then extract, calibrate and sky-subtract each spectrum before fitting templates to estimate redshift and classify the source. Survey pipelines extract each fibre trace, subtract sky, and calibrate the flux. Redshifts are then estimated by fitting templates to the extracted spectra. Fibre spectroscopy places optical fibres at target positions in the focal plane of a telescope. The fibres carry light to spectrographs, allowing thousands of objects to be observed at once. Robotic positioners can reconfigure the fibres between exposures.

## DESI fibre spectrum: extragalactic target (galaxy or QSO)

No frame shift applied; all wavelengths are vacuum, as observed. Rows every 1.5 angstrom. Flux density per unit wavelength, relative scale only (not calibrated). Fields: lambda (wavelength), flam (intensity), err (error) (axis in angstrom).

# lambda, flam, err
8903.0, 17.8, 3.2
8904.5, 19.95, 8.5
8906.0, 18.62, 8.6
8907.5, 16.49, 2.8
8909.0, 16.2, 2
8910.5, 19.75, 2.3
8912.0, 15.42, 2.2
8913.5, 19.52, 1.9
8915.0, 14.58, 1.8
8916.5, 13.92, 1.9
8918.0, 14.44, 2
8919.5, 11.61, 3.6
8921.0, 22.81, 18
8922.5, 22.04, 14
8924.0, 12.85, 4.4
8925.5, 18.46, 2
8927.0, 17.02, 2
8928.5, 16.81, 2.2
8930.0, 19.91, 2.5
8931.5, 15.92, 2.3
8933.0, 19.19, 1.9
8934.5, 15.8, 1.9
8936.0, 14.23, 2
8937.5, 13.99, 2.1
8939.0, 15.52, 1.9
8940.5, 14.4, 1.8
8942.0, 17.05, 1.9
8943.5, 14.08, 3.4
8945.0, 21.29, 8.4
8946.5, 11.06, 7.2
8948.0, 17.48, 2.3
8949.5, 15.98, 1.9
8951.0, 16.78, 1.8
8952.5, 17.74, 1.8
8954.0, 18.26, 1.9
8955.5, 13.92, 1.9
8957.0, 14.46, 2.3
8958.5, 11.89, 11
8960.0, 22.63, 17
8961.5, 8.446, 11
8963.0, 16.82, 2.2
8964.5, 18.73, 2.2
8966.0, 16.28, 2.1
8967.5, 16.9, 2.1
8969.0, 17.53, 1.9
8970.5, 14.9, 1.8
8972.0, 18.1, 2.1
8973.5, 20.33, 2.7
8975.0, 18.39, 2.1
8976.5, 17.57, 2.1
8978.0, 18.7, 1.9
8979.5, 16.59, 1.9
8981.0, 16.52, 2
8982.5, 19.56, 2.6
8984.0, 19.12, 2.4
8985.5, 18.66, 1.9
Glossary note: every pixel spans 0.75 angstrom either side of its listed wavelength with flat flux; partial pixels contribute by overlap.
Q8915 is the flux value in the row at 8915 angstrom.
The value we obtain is 14.58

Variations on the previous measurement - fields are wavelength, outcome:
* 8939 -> 15.52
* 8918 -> 14.44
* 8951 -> 16.78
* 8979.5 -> 16.59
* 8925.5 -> 18.46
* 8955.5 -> 13.92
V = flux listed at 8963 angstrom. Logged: 16.82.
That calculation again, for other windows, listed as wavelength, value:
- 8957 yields 14.46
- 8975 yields 18.39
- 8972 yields 18.1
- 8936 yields 14.23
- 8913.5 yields 19.52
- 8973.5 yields 20.33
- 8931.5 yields 15.92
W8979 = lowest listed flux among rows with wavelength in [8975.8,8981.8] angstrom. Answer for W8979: 16.52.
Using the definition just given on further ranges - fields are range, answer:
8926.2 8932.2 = 15.92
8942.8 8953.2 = 11.06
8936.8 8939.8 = 13.99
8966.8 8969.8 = 16.9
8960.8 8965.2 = 8.446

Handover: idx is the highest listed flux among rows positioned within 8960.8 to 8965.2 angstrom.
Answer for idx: 18.73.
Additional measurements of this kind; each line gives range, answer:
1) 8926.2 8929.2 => 17.02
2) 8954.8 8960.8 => 22.63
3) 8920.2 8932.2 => 22.81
